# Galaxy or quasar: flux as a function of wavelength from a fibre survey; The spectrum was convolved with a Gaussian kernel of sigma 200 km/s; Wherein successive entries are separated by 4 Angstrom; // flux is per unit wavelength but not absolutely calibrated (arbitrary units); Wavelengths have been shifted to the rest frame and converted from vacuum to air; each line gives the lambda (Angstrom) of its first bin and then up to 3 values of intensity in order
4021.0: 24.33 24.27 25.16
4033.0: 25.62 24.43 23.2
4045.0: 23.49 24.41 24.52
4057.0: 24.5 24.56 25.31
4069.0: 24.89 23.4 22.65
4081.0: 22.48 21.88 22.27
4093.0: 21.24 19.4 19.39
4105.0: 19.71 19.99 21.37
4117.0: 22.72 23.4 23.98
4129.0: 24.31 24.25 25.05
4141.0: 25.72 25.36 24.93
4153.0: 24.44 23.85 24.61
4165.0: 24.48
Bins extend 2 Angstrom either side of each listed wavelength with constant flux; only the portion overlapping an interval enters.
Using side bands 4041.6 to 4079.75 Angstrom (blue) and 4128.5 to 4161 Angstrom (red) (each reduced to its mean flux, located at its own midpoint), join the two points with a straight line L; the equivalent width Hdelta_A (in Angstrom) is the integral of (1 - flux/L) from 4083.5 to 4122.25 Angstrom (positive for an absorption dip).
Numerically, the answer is 5.3 Angstrom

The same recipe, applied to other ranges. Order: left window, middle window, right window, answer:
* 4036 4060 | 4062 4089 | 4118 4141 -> 0.9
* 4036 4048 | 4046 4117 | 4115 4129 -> 3.4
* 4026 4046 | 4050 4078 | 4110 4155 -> 0.0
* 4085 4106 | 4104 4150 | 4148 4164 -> -1.7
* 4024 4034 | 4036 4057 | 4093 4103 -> -0.3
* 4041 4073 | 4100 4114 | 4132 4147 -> 2.7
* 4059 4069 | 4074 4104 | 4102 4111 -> 0.8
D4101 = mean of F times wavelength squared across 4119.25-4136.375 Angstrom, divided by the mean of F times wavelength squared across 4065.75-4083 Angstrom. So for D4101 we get 1.1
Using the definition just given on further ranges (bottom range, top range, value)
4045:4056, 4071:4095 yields 0.93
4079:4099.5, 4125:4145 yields 1.18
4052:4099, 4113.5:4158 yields 1.08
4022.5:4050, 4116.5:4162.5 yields 1.06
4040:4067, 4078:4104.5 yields 0.88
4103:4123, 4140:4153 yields 1.19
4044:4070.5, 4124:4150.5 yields 1.05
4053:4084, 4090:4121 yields 0.88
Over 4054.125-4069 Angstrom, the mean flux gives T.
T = 24.8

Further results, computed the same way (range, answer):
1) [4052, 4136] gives 22.7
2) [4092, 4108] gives 19.9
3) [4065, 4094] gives 22.9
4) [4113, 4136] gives 23.6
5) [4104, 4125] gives 21.8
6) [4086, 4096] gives 21.5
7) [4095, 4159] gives 23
